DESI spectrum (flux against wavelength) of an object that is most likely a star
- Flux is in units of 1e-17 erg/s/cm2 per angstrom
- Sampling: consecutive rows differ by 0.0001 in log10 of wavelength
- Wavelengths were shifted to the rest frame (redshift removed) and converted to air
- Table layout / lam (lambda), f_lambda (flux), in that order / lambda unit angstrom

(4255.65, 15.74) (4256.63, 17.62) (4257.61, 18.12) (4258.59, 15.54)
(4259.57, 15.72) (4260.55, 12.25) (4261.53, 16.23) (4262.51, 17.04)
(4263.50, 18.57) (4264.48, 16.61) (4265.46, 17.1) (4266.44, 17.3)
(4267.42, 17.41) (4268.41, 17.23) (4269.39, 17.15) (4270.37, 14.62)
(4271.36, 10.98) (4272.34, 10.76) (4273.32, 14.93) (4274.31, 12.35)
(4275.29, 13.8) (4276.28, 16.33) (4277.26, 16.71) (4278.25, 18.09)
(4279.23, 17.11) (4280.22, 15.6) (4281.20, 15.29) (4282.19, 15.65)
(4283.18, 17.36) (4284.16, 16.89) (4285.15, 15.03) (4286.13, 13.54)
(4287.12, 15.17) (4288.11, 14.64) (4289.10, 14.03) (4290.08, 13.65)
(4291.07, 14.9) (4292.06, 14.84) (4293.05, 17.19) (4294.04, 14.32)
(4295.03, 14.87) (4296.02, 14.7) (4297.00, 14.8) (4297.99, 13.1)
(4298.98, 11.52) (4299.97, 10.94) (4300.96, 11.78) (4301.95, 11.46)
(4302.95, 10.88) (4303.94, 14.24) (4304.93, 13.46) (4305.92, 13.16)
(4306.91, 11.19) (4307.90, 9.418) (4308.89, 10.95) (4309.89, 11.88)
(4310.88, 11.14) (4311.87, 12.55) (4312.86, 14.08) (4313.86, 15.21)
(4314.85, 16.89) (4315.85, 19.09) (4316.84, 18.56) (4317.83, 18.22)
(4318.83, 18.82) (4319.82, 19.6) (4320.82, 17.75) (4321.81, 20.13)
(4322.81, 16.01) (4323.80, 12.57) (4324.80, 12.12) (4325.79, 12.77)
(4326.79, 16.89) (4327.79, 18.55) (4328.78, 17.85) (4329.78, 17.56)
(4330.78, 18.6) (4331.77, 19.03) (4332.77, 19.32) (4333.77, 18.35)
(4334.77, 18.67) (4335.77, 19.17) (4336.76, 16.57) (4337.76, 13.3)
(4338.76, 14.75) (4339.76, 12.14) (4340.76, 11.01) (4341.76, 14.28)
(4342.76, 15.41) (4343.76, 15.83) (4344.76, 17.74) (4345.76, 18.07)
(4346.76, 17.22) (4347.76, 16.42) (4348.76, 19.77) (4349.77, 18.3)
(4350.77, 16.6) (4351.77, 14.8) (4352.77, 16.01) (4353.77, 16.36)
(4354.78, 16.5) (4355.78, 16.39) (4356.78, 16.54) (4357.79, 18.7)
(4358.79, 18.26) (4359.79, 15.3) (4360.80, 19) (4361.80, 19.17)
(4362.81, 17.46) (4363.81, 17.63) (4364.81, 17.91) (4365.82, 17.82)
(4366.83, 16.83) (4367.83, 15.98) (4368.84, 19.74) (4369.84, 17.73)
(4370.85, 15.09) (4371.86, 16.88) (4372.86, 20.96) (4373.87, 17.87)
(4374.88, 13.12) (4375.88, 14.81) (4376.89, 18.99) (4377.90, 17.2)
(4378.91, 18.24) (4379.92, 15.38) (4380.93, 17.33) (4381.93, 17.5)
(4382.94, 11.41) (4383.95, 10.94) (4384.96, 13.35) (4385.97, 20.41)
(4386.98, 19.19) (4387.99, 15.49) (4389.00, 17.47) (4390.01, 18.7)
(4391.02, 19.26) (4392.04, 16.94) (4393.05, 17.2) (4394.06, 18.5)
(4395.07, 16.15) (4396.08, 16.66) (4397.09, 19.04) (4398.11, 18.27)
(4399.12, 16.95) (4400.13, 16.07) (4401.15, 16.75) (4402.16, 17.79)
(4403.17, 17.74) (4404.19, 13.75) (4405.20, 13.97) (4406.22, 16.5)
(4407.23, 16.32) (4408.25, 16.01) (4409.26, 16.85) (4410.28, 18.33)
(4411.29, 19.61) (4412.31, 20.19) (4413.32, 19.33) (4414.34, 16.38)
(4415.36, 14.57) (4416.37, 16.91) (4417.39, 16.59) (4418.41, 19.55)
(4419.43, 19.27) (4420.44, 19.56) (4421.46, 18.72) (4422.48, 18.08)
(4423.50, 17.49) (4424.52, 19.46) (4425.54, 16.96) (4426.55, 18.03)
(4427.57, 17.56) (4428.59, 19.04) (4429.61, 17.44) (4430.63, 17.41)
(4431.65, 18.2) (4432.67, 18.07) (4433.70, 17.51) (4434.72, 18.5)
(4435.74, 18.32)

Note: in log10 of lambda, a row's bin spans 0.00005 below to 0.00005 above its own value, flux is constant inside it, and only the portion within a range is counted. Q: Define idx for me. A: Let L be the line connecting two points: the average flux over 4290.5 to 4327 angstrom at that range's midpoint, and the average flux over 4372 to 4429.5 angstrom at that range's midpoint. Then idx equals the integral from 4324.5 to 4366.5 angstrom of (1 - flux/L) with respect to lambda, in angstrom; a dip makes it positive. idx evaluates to -3.5 angstrom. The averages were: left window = 14.4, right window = 17.2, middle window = 16.8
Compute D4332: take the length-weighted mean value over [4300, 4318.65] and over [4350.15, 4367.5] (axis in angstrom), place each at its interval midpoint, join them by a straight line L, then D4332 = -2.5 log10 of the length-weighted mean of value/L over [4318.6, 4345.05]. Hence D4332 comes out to -0.09 mag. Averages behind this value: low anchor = 13.6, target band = 16.4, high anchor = 17.1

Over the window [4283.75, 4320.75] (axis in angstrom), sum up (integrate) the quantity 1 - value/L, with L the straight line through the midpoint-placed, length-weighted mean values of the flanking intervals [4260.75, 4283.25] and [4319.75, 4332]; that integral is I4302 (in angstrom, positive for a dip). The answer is 4.6 angstrom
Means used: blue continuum 15.8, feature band 14.3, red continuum 16.7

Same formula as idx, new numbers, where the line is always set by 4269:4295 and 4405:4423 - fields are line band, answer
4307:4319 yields 0.88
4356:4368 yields -0.68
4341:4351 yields -0.32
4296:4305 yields 1.66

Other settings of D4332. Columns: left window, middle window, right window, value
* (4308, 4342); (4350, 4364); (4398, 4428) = -0.04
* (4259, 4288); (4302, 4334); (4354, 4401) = 0.06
